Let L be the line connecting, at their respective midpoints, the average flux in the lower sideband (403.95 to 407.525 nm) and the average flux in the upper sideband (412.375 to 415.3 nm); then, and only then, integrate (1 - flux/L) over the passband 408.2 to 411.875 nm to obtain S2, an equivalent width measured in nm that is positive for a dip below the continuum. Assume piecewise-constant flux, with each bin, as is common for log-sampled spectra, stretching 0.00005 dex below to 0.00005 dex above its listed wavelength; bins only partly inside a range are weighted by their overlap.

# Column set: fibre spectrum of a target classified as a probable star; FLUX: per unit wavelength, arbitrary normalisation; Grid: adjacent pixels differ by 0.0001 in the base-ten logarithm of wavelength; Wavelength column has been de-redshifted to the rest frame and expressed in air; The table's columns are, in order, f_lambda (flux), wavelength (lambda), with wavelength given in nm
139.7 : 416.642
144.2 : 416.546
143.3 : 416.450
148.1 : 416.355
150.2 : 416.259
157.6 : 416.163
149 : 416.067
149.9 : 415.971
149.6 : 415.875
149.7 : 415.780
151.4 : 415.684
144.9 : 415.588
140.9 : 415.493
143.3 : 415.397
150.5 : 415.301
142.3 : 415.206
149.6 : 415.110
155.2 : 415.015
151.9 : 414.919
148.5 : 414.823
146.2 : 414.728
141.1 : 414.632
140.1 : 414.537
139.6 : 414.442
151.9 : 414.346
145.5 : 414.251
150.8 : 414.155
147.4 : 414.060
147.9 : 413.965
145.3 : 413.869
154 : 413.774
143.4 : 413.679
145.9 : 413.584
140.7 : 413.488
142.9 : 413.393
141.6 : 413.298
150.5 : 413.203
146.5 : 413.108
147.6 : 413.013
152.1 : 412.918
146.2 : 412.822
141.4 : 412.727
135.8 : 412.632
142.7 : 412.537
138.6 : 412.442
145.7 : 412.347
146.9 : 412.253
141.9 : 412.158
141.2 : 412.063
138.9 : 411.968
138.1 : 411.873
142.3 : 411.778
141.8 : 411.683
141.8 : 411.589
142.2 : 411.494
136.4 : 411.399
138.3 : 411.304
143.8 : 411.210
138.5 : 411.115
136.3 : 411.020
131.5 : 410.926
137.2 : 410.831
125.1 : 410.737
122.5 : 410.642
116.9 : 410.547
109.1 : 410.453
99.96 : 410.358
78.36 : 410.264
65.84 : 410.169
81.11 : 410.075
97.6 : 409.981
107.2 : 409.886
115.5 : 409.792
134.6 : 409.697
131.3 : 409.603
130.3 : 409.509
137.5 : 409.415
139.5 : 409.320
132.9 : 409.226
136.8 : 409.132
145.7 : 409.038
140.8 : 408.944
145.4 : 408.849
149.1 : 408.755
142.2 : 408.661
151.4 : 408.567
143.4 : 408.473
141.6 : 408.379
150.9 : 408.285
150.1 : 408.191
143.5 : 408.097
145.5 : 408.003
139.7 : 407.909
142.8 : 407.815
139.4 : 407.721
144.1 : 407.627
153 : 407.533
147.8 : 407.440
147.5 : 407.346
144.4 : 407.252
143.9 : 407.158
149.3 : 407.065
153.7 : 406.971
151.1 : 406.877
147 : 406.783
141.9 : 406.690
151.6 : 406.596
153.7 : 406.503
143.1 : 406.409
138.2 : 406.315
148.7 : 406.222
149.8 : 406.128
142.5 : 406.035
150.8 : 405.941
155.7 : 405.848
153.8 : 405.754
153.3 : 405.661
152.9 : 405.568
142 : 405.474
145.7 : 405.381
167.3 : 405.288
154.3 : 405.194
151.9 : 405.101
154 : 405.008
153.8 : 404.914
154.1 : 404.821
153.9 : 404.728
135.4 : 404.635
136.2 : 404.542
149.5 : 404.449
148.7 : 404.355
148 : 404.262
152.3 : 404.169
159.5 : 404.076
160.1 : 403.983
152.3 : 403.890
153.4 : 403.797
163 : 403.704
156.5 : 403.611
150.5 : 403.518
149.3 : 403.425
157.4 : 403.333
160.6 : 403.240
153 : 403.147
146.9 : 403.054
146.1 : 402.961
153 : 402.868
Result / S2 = 0.456 nm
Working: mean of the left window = 150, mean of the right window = 146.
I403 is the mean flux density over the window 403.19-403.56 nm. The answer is 155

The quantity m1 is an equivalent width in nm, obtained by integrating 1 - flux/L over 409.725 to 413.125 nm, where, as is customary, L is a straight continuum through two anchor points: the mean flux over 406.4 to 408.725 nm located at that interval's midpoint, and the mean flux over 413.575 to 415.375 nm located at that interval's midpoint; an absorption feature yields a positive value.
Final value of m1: 0.41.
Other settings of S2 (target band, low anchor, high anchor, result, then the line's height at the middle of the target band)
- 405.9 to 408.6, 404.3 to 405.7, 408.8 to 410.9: -0.212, 136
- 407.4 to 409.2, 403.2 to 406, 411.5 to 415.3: 0.055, 149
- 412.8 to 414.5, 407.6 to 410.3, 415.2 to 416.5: -0.046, 143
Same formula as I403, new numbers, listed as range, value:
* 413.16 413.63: 144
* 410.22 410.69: 105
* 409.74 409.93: 112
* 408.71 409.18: 143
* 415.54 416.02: 149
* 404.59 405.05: 150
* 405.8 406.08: 149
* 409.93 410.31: 80.9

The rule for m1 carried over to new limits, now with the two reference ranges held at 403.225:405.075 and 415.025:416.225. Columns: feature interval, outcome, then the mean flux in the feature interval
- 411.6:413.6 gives 0.08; 143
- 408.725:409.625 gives 0.07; 139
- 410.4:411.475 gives 0.14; 131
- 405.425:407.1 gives 0.03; 149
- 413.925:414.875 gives 0.02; 146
